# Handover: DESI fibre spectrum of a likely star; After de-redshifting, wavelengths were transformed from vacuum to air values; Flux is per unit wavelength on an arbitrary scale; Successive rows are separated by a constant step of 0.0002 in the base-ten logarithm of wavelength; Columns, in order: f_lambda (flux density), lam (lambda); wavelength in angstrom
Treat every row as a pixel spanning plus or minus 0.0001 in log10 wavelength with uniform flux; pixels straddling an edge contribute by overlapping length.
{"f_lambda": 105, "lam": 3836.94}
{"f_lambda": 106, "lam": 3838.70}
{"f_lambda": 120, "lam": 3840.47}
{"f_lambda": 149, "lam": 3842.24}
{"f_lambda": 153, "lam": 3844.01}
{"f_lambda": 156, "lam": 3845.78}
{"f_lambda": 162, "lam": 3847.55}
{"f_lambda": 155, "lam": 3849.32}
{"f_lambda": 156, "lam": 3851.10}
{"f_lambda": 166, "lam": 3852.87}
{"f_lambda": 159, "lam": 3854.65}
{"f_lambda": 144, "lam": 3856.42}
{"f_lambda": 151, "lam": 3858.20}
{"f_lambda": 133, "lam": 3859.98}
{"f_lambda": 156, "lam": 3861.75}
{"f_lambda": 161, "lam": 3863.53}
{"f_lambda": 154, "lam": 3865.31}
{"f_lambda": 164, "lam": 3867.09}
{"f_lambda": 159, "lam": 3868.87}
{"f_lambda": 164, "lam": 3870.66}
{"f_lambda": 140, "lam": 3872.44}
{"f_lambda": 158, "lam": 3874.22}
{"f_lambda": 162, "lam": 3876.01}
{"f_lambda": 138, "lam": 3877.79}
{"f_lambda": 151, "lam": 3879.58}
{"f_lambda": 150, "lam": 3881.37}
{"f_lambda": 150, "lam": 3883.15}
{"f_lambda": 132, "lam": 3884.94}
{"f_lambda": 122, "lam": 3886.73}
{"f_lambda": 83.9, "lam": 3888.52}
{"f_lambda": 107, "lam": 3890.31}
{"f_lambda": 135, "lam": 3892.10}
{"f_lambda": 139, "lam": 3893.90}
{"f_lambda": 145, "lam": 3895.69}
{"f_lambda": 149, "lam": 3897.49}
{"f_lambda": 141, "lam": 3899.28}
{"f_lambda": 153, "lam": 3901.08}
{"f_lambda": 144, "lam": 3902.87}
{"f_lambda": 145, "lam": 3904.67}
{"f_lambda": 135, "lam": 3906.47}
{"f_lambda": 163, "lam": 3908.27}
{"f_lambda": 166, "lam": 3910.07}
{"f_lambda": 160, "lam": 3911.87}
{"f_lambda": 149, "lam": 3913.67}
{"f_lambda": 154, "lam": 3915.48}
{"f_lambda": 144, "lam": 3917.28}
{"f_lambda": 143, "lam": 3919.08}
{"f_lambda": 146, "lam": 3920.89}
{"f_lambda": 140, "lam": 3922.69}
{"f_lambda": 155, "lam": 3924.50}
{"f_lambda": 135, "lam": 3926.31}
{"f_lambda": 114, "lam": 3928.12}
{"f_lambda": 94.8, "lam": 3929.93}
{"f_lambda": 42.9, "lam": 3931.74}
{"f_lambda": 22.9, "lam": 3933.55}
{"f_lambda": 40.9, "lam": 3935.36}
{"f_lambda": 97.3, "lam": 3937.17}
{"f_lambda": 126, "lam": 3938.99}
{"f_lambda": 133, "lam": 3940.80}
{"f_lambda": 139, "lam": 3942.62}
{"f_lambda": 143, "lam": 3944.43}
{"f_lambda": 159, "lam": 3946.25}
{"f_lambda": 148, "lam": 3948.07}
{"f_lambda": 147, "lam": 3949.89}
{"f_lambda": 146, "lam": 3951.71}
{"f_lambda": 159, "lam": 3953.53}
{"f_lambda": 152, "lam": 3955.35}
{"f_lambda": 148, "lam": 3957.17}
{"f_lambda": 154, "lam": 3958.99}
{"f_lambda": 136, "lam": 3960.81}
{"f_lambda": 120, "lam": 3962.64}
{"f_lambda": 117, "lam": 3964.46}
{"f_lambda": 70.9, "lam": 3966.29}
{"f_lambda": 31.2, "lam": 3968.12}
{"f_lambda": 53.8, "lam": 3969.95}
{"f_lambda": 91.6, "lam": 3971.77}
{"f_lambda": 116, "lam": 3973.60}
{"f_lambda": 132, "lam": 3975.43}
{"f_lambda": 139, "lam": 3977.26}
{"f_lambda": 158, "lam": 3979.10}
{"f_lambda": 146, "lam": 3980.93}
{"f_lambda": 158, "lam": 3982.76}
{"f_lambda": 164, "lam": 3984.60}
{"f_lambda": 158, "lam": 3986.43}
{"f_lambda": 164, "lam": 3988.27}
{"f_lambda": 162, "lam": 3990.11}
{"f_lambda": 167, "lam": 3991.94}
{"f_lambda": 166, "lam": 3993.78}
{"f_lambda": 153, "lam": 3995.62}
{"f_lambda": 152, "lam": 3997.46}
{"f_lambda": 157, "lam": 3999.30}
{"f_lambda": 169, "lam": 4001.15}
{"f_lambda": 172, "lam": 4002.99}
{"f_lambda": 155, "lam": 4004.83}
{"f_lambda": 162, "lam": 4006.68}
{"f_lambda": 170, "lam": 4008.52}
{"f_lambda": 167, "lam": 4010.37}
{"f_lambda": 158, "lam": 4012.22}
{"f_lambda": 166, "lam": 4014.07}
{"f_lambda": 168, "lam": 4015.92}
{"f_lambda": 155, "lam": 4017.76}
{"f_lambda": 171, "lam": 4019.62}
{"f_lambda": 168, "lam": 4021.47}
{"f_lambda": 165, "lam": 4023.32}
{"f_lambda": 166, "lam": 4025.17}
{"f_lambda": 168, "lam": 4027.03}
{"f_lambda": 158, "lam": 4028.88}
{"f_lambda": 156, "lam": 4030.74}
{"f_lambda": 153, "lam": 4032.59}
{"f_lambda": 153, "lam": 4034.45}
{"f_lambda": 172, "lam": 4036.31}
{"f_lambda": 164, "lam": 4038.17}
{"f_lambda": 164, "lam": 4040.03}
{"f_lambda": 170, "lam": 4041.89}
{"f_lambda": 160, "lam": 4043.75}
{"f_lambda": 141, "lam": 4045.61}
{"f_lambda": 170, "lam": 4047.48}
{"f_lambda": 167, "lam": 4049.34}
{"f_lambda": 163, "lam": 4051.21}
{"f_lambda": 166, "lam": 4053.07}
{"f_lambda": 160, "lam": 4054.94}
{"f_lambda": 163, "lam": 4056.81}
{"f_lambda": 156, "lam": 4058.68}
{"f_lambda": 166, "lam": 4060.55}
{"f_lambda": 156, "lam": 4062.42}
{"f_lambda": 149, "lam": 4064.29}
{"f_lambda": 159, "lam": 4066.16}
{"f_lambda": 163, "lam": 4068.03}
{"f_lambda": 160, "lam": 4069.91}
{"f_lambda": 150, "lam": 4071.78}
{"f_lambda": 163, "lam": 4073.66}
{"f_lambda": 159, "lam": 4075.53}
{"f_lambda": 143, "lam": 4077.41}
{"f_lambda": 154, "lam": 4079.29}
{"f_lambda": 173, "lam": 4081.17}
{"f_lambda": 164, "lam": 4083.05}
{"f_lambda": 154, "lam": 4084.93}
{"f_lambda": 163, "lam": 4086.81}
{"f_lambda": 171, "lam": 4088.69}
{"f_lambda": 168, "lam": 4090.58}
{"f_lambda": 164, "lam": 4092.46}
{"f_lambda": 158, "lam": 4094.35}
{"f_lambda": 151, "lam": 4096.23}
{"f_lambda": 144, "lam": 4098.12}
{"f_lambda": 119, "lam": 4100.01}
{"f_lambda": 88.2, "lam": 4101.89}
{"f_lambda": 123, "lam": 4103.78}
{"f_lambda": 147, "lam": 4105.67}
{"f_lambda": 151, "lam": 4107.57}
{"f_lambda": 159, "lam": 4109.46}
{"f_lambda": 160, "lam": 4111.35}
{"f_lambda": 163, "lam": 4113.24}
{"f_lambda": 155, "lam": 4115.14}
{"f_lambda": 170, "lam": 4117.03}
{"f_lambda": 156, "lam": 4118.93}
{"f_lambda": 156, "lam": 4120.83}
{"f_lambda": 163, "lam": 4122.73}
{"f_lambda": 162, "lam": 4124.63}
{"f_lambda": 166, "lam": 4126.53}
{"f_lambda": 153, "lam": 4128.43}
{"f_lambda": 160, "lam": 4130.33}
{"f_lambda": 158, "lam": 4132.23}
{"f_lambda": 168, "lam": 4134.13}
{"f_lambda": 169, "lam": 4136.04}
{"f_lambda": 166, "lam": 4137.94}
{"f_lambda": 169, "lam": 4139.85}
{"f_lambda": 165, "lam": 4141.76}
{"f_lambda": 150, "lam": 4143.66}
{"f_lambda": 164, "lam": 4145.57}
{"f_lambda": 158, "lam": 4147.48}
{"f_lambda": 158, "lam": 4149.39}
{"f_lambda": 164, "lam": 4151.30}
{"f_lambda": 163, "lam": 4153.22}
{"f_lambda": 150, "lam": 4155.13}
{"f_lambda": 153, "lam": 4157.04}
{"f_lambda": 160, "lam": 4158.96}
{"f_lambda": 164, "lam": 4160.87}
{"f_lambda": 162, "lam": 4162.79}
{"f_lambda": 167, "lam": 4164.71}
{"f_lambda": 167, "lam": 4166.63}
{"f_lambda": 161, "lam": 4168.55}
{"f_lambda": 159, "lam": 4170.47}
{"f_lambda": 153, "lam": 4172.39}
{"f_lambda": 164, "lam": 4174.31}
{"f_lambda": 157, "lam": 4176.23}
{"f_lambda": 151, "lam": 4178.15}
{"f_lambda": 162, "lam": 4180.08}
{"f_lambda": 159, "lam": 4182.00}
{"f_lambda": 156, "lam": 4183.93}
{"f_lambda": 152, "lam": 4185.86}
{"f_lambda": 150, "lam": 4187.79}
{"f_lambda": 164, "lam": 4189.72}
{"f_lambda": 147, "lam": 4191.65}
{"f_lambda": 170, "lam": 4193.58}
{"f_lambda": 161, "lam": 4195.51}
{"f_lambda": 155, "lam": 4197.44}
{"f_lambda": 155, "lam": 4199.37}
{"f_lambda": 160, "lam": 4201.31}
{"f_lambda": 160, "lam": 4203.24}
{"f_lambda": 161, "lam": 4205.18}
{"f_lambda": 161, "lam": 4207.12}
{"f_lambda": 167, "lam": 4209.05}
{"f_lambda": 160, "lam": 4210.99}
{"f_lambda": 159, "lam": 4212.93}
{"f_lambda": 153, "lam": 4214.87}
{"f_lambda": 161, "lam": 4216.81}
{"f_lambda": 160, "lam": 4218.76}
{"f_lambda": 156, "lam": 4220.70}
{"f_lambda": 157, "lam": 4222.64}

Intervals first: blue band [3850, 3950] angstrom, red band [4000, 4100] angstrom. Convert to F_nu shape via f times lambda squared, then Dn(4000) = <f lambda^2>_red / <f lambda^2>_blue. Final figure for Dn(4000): 1.3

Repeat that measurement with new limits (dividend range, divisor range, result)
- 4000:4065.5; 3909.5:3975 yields 1.40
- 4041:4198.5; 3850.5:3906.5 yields 1.23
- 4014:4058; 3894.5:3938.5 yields 1.35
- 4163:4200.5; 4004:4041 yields 1.05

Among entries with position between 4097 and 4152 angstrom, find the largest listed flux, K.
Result 170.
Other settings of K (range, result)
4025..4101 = 173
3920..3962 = 159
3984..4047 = 172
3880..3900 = 150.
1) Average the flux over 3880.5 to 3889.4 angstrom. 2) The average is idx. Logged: 128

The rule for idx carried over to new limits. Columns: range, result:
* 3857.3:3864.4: 150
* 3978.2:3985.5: 157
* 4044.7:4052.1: 160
